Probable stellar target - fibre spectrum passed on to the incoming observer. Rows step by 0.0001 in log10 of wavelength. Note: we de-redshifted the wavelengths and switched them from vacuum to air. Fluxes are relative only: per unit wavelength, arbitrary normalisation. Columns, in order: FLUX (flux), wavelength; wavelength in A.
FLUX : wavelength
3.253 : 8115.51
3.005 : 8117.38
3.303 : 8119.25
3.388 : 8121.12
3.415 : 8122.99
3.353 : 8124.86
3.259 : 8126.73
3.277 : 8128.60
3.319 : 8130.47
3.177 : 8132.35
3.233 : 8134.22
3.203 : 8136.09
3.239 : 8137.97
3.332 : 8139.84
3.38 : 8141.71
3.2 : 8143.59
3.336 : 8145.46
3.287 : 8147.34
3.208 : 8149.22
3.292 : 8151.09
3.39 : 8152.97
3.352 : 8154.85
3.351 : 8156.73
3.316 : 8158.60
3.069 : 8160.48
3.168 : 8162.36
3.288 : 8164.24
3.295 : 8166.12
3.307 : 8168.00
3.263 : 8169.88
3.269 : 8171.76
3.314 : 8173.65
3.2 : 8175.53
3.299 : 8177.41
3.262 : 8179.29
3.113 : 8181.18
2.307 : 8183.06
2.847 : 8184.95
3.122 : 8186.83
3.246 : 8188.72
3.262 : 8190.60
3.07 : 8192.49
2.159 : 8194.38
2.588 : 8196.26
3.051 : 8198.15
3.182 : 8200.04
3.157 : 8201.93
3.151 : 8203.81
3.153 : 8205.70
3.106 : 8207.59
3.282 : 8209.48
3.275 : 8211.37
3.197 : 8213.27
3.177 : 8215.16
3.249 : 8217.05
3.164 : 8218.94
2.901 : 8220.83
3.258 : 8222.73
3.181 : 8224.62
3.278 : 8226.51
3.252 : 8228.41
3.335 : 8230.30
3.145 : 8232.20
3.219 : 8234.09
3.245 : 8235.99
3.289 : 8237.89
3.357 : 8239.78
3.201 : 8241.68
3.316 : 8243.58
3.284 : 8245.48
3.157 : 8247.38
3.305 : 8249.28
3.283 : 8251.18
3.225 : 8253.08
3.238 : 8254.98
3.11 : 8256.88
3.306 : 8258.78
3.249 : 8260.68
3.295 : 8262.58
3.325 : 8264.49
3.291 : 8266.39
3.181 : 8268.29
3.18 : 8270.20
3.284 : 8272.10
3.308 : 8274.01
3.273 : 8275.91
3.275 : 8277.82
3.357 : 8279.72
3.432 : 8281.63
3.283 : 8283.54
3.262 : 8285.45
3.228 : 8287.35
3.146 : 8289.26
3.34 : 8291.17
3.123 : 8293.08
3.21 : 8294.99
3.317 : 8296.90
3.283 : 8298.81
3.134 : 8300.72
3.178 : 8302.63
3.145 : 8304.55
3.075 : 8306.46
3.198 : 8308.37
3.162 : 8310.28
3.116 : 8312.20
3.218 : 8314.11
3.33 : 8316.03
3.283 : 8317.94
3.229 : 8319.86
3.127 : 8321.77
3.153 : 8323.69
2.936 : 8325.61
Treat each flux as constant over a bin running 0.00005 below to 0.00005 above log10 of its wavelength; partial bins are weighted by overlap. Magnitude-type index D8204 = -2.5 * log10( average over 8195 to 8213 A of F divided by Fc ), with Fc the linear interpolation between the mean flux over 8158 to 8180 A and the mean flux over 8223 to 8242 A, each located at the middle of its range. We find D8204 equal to 0.06 mag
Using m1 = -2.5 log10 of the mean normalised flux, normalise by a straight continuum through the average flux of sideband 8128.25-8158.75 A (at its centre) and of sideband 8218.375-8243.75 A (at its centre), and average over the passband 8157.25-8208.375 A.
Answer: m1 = 0.06 mag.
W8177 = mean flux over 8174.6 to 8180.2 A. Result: 3.26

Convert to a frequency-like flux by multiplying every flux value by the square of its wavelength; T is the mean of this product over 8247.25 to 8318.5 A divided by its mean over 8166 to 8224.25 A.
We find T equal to 1.1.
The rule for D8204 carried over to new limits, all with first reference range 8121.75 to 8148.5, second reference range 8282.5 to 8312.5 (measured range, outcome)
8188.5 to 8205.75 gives 0.09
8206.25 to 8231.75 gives 0.01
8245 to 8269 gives -0.01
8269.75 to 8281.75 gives -0.03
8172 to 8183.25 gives 0.04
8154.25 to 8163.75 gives 0.01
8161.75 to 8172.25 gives 0.00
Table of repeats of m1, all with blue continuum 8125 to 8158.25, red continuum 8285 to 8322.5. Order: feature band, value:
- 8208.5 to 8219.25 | 0.01 mag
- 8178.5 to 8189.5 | 0.10 mag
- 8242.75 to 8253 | -0.01 mag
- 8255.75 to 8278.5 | -0.01 mag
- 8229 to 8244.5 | -0.01 mag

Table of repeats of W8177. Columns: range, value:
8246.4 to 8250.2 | 3.23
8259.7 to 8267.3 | 3.29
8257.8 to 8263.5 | 3.29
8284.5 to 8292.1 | 3.25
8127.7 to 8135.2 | 3.25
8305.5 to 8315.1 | 3.15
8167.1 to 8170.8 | 3.29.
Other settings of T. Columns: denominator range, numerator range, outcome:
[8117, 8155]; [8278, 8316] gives 1.02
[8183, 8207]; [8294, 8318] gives 1.11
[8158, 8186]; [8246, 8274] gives 1.05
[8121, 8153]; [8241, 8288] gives 1.02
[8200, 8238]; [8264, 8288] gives 1.04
